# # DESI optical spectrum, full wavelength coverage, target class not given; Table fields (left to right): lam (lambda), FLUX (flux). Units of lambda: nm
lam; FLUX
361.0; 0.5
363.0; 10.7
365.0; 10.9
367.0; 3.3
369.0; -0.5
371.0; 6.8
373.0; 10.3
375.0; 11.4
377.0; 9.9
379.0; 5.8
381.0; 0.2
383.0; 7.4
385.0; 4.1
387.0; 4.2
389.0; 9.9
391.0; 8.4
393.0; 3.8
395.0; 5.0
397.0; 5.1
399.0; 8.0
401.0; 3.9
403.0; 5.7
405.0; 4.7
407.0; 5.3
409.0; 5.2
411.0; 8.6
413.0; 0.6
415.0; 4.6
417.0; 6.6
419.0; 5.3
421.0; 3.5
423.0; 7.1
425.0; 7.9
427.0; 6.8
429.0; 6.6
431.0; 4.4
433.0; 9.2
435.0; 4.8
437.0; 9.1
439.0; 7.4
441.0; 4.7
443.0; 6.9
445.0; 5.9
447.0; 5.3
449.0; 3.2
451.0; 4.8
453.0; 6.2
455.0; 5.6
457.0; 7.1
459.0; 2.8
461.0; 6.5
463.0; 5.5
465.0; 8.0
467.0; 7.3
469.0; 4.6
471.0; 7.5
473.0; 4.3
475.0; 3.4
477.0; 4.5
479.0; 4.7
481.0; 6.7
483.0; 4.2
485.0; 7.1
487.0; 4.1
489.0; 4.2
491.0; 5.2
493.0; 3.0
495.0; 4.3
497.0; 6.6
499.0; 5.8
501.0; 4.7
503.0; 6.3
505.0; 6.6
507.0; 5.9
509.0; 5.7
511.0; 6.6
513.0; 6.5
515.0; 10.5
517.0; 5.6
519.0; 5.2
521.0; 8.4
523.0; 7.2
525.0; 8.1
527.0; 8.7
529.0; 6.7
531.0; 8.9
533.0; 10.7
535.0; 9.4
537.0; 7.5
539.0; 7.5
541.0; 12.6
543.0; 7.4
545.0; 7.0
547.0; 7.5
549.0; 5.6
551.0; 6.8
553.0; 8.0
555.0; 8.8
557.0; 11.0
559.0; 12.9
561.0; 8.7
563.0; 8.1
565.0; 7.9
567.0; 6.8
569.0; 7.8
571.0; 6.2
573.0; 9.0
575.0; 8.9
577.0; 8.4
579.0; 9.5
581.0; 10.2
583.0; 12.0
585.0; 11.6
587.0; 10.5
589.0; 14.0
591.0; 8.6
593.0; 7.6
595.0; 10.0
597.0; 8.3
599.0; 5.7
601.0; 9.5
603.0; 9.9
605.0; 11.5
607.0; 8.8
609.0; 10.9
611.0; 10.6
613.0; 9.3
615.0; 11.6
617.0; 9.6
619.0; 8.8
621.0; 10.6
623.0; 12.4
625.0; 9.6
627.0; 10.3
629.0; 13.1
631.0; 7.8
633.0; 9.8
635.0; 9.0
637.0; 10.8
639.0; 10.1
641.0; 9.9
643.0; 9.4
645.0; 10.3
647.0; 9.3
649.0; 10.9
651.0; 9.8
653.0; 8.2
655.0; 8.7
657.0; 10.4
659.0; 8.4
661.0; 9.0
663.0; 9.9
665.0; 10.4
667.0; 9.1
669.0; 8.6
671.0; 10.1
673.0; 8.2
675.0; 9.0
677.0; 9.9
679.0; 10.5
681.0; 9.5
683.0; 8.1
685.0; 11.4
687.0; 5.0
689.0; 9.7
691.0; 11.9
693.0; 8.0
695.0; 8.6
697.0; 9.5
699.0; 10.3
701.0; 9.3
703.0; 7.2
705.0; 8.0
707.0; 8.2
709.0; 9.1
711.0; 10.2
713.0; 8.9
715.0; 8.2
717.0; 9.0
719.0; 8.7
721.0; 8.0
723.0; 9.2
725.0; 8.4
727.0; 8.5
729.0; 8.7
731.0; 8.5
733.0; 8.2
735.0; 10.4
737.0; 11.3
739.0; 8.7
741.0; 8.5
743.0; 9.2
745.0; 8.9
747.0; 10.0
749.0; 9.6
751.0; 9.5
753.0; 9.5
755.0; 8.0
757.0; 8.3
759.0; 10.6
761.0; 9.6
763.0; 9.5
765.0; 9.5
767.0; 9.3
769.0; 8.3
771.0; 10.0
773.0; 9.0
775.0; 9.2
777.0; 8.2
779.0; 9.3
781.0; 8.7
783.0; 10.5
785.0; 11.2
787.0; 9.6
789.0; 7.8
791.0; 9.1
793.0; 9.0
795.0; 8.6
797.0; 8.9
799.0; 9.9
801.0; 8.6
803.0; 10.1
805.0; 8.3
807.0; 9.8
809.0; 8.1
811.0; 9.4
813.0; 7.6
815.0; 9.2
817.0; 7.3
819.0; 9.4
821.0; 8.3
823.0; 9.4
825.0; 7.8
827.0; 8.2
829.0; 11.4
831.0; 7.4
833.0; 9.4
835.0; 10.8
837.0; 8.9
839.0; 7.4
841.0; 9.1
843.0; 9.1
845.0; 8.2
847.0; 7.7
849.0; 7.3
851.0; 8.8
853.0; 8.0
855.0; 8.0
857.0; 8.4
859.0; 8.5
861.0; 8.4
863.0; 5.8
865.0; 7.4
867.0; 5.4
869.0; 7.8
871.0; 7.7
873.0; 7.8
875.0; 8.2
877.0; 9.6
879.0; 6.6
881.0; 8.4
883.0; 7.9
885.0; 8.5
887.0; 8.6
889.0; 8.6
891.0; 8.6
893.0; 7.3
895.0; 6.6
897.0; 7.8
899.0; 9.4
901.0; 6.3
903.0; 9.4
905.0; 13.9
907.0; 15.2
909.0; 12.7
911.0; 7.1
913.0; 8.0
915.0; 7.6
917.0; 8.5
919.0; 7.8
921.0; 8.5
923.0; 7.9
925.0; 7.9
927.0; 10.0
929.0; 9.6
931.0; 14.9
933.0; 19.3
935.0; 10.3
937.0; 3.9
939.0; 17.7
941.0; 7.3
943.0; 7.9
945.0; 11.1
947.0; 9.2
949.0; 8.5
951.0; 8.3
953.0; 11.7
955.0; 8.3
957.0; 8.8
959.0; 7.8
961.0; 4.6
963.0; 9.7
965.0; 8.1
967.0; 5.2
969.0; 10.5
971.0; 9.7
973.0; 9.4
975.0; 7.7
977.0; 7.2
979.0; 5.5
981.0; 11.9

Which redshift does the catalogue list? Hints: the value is 0.380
